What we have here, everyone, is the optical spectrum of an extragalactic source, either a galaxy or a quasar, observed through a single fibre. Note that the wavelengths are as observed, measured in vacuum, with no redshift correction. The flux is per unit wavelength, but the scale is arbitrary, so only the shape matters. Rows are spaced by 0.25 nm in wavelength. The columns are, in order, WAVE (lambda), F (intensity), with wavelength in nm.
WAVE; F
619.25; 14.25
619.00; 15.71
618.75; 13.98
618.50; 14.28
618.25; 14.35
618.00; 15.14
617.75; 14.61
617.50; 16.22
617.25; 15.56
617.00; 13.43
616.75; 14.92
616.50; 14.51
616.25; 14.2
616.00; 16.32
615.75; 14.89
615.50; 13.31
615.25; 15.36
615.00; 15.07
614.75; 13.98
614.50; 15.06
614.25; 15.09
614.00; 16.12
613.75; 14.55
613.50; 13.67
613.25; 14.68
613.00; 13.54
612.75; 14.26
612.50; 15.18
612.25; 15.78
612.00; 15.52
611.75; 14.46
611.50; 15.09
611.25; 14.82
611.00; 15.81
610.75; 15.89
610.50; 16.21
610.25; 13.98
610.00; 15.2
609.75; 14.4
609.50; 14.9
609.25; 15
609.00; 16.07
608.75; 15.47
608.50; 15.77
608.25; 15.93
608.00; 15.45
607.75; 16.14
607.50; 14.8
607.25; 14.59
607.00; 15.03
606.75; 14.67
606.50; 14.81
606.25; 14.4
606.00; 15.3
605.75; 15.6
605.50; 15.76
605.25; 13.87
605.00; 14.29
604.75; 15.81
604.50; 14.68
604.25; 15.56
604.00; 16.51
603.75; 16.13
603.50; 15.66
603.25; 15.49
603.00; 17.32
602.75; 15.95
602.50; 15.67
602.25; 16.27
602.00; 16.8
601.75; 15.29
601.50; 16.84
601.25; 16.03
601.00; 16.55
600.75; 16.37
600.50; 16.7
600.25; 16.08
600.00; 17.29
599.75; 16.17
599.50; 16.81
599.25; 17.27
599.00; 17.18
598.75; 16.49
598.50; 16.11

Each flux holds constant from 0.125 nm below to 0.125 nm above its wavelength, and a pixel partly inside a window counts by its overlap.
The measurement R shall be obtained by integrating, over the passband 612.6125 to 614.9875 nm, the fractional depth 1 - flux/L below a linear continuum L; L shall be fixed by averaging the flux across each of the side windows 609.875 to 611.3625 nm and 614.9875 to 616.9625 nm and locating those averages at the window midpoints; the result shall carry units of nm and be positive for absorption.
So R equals 0.06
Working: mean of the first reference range 15.3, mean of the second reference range 14.7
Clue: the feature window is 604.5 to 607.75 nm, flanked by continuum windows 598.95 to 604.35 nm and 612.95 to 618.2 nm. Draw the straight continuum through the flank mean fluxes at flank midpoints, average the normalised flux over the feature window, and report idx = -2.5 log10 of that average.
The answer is 0.06 mag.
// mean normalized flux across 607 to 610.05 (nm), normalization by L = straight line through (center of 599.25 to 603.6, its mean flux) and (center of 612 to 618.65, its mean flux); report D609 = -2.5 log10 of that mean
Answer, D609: 0.02 mag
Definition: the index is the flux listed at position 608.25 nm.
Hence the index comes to 15.93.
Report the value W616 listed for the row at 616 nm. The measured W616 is 16.32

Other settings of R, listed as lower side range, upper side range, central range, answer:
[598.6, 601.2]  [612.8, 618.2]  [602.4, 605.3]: 0.101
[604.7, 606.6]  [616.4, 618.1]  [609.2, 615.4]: -0.003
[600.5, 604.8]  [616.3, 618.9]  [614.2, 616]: 0.018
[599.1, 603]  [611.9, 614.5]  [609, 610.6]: 0.029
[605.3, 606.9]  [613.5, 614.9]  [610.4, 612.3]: -0.065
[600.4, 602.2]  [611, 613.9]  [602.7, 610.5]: 0.138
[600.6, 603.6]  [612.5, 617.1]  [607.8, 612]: -0.018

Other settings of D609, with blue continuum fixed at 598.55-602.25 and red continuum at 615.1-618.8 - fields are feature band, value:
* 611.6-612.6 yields 0.00 mag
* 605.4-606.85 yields 0.06 mag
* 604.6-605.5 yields 0.09 mag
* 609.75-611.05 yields 0.01 mag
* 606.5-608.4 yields 0.04 mag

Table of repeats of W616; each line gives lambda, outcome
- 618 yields 15.14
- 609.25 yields 15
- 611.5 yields 15.09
